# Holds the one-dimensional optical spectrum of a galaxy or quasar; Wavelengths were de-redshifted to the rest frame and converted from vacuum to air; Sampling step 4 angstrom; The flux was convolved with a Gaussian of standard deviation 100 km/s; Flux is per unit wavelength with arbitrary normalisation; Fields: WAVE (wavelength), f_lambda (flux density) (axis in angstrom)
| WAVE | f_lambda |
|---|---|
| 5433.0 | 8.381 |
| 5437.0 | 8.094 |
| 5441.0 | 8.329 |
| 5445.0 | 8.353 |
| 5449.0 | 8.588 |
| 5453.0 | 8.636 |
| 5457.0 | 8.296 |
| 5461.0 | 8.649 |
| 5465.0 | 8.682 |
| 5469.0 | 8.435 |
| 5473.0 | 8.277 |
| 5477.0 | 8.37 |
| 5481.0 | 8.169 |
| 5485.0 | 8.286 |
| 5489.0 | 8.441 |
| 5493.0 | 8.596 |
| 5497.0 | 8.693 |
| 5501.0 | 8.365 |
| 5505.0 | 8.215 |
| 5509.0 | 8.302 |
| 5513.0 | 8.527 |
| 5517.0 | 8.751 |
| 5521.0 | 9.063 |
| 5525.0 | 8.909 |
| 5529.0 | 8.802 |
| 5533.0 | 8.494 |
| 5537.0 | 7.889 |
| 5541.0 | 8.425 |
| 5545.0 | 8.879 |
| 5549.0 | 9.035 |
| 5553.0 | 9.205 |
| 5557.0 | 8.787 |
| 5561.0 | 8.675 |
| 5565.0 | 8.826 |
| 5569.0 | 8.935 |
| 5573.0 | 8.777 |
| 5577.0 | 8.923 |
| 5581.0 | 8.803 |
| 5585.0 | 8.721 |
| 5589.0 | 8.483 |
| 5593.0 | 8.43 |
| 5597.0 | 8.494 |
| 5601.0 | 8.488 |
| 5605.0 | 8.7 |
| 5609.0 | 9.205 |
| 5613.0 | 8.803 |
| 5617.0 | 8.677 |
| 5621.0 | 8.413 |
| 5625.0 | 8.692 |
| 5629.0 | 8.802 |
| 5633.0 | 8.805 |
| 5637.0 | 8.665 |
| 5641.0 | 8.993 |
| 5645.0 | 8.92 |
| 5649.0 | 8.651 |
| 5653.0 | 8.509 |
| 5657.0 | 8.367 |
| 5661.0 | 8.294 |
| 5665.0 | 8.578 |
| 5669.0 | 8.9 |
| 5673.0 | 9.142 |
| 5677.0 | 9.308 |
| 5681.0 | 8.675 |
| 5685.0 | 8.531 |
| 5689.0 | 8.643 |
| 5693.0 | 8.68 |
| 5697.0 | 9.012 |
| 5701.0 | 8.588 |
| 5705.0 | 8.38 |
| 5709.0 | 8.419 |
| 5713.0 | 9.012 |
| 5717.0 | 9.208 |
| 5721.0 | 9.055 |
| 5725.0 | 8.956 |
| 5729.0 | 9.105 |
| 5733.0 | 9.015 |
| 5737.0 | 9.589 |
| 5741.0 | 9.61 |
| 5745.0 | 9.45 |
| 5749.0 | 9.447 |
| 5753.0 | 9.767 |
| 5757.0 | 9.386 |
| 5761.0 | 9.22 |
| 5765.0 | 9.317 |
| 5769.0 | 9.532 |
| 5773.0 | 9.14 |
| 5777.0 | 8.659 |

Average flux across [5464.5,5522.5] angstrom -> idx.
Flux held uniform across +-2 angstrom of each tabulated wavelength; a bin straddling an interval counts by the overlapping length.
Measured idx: 8.47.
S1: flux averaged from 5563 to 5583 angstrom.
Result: 8.85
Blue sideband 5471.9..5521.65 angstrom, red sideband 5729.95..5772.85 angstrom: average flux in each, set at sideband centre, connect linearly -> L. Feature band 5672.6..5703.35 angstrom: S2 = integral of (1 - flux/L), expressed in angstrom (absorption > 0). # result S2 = 1.2 angstrom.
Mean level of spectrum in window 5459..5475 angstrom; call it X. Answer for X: 8.51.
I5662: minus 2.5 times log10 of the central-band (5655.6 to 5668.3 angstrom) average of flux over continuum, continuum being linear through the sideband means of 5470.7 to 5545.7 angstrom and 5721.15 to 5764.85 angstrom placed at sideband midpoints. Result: 0.07 mag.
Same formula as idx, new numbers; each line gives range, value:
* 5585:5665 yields 8.65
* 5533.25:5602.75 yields 8.69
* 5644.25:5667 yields 8.53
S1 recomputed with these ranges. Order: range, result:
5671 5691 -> 8.86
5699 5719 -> 8.72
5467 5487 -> 8.31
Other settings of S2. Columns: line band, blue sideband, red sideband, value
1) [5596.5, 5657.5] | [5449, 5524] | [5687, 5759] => 0.87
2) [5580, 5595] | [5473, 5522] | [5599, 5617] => 0.22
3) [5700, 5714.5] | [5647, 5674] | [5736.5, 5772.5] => 0.72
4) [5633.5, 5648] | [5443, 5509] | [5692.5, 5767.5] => 0.07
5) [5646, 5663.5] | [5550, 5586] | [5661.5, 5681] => 0.80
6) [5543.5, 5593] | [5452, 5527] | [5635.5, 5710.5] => -1.33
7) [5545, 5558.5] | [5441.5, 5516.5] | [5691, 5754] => -0.58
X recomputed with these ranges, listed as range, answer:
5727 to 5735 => 9.06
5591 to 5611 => 8.66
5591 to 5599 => 8.46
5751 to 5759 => 9.58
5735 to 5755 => 9.57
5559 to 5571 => 8.81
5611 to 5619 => 8.74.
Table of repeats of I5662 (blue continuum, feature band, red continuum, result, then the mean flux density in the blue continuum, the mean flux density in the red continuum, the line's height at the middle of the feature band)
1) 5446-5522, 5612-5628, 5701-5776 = 0.03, 8.48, 9.18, 8.85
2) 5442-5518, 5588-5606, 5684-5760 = 0.03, 8.45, 9.05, 8.74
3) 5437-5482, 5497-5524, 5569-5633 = 0.00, 8.43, 8.71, 8.53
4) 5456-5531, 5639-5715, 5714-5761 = 0.05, 8.52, 9.31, 9.12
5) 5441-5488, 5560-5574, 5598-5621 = -0.02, 8.43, 8.73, 8.64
